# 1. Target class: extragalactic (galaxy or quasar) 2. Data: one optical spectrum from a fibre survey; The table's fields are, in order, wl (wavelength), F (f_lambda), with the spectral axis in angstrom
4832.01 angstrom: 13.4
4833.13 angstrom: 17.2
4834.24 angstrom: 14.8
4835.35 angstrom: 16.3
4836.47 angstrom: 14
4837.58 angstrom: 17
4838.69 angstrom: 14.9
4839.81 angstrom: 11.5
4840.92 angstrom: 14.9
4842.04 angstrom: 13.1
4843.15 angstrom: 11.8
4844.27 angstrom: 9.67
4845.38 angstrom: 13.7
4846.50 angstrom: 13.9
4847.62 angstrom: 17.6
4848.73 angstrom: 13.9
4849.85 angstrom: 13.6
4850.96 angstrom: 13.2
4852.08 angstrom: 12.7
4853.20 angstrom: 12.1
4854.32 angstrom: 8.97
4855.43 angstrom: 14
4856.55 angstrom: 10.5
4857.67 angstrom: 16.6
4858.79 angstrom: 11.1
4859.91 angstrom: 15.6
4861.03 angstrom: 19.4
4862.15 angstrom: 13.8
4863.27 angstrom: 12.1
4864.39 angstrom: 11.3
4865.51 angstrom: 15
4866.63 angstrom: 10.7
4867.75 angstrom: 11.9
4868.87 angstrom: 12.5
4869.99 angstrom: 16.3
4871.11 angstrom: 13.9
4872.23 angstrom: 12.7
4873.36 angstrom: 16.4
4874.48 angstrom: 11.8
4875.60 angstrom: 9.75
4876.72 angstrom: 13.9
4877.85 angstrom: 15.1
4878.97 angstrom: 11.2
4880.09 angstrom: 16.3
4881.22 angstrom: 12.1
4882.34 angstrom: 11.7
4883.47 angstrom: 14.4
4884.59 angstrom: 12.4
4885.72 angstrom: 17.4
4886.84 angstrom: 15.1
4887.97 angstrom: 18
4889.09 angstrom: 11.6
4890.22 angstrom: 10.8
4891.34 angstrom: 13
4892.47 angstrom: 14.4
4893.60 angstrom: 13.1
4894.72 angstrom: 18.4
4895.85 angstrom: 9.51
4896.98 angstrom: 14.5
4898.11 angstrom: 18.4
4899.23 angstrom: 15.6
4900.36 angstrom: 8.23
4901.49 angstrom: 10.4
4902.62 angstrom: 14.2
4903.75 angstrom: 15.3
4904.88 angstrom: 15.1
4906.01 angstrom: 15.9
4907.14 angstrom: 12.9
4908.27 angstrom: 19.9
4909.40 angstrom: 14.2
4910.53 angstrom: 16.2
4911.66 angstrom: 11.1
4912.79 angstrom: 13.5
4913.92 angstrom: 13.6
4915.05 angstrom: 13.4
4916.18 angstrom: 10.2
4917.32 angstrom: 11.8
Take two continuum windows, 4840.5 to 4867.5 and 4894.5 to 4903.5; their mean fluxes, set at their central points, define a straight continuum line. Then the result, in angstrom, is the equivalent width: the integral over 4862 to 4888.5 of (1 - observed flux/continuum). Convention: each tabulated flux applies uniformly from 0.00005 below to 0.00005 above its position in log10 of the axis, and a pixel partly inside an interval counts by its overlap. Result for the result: -0.34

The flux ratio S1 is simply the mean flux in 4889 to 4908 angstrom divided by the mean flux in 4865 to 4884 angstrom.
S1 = 1.0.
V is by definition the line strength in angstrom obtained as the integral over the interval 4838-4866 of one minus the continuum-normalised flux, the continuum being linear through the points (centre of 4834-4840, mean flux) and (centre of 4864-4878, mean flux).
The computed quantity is 1.4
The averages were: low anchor 14.9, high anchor 13.1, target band 13.4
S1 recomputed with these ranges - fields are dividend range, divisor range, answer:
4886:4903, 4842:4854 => 1.05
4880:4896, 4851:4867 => 1.06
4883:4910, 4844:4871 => 1.07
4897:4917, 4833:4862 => 1.01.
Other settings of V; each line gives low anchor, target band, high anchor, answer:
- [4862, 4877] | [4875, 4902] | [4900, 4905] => -1.7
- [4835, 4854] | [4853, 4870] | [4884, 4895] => 0.9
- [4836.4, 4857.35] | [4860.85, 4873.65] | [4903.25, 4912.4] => 0.2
